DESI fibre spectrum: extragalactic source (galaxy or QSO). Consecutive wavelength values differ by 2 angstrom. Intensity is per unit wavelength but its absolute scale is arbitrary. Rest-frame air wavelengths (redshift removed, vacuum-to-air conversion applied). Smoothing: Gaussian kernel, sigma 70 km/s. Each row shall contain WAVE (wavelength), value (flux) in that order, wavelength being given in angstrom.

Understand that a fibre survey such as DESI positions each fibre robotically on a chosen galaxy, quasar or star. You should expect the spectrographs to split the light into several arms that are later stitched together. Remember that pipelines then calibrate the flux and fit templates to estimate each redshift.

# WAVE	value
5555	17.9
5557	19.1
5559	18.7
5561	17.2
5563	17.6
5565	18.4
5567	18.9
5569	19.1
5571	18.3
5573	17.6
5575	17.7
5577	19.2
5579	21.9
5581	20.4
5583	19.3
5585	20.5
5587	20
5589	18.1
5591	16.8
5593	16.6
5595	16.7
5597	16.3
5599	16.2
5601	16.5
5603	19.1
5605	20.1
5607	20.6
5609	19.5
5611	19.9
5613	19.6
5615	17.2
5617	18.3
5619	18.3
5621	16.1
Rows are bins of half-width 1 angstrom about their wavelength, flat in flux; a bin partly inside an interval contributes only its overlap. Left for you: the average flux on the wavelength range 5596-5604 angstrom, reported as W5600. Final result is 17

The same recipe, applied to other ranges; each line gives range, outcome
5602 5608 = 19.9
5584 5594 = 18.4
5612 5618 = 18.4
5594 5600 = 16.4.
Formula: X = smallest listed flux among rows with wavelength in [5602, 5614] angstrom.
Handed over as 19.1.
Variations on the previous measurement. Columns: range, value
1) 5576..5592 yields 16.8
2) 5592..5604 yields 16.2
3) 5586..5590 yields 18.1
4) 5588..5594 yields 16.6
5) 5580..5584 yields 19.3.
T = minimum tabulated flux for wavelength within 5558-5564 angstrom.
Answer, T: 17.2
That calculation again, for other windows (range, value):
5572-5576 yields 17.6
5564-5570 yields 18.4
